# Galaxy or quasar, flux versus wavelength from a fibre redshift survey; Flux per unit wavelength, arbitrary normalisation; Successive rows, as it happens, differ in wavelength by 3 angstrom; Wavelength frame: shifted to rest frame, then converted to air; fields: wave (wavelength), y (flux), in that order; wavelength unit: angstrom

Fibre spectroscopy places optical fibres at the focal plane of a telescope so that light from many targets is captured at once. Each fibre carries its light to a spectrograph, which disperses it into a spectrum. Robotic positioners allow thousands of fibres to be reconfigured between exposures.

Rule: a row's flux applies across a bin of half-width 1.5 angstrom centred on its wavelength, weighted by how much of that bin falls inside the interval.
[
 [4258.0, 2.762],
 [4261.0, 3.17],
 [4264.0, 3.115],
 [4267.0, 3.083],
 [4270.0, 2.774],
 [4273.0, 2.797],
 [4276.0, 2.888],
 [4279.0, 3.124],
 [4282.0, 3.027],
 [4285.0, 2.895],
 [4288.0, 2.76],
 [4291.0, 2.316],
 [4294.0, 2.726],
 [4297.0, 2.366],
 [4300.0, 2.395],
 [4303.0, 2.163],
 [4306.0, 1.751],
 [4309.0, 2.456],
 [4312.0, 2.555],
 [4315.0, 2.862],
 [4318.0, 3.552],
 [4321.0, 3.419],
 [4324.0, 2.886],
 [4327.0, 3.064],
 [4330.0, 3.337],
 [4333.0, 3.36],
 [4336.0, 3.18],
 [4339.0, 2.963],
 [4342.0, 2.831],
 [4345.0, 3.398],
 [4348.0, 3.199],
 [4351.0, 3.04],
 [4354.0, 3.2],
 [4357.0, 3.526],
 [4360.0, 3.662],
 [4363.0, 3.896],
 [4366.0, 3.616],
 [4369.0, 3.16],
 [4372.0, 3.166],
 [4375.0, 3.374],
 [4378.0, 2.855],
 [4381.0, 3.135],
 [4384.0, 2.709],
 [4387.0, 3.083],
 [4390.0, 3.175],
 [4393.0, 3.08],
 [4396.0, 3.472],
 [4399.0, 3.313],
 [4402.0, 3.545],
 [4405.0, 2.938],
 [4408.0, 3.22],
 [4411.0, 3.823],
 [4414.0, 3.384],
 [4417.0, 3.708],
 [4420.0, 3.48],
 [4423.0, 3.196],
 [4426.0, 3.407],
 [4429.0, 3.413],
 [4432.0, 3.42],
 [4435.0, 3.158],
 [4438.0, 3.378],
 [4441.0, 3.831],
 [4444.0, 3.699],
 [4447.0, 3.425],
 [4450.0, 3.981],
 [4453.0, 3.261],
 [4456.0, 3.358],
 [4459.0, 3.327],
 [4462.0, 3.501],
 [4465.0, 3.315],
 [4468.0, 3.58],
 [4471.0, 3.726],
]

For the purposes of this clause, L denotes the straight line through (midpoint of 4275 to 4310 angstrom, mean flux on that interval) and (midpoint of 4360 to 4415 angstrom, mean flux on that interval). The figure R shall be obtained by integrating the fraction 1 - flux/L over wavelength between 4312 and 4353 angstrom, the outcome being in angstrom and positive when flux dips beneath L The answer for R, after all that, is -3.9 angstrom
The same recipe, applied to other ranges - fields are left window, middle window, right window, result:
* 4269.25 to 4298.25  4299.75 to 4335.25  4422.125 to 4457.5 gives 1.1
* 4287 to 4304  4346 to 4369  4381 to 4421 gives -3.7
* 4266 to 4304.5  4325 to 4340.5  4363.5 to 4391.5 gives -1.2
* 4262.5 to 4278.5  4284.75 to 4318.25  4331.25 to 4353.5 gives 5.7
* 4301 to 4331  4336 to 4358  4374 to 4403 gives -1.6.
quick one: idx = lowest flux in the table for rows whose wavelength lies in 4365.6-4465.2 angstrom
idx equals 2.709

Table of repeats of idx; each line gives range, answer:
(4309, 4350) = 2.456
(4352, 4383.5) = 2.855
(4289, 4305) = 2.163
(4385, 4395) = 3.08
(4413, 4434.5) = 3.196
